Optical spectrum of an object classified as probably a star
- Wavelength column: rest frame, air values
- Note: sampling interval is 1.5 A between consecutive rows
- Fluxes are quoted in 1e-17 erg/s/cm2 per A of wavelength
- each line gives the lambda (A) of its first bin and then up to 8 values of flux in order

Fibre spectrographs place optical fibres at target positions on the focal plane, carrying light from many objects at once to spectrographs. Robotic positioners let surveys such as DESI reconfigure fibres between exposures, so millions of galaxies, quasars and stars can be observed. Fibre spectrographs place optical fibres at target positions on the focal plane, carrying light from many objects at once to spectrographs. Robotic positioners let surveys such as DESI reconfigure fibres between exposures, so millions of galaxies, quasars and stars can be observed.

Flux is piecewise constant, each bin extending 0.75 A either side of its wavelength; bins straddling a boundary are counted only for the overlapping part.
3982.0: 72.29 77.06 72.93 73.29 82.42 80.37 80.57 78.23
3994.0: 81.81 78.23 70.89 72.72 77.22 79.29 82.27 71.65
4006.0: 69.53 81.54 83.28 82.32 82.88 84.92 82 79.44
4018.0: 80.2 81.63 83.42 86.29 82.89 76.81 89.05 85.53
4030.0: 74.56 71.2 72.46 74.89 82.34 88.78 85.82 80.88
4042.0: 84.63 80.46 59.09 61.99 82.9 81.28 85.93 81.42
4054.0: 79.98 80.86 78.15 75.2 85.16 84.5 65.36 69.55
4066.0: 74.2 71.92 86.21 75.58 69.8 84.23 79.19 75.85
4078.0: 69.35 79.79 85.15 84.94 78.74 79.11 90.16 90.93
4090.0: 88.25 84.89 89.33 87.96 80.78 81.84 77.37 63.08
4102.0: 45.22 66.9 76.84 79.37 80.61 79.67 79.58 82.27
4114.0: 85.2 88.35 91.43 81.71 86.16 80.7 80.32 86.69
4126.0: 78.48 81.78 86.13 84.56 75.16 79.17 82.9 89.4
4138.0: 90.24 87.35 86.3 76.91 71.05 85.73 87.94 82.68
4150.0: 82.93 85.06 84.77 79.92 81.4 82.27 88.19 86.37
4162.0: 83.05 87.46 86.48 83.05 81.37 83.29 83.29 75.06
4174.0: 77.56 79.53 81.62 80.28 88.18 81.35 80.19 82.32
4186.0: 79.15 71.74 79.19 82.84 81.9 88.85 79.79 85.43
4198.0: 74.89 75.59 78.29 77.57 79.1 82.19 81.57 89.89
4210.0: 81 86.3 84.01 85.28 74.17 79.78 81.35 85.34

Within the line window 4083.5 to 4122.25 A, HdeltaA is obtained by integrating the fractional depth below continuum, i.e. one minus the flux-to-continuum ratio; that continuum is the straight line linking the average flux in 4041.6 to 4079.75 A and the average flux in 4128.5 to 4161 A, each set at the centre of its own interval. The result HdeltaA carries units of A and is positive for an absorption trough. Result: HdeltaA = -0.23 A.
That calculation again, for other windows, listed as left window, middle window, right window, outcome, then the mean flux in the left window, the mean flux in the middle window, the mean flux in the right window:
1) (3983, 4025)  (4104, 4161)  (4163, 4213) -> -1.5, 79.3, 83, 81.4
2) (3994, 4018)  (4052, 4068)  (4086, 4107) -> 0.4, 78.7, 76.9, 78.8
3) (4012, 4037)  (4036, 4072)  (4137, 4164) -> 1.4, 80.6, 78.2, 83.9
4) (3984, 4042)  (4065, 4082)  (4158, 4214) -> 0.6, 79.6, 77.4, 81.9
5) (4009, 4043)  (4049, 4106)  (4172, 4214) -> 2.0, 81.5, 78.5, 81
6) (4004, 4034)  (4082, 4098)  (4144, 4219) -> -0.9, 80.1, 85.2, 81.9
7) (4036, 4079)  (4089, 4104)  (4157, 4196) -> 0.4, 77.9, 77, 82.1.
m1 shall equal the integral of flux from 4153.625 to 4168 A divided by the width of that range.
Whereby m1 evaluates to 84.1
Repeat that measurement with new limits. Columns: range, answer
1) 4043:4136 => 79.4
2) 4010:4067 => 79.4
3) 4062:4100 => 79.9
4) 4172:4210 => 80.6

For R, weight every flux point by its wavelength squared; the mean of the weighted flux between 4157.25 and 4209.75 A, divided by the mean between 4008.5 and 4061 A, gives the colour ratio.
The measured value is 1.09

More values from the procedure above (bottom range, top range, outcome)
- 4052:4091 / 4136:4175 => 1.09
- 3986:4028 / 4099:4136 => 1.05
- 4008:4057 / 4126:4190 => 1.09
